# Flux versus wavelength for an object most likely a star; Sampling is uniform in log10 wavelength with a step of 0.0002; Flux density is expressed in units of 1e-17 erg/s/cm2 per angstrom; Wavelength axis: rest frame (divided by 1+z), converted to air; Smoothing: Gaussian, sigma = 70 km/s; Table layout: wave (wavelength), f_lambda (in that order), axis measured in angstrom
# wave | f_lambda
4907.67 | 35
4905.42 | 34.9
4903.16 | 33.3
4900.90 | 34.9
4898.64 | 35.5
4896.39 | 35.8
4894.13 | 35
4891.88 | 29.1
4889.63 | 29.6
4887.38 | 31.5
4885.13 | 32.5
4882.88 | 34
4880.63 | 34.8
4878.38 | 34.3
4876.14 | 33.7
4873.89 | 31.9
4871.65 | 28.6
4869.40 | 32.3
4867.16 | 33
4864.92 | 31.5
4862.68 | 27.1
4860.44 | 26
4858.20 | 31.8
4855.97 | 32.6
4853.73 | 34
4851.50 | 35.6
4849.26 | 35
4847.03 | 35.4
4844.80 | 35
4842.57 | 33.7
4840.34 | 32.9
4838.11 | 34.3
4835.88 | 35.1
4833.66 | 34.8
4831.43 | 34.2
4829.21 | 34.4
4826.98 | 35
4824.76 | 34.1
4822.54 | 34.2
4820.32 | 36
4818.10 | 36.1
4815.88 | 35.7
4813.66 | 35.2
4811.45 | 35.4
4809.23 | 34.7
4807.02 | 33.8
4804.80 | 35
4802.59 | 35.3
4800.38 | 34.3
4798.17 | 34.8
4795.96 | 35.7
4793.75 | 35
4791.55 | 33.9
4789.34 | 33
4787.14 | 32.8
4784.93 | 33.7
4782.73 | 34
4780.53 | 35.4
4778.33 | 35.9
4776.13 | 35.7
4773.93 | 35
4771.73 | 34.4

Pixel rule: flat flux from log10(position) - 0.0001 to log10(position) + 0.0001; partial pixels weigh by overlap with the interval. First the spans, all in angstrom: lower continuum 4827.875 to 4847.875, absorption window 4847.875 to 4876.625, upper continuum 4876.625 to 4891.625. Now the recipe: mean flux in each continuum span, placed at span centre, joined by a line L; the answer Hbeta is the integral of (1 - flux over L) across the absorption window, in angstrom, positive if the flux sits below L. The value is 1.5 angstrom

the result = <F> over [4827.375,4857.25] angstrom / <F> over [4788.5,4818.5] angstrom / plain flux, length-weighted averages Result 1.0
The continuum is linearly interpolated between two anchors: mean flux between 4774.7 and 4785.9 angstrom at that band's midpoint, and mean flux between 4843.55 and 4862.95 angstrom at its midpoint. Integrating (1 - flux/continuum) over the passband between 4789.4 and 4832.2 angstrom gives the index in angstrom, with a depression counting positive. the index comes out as -1.0 angstrom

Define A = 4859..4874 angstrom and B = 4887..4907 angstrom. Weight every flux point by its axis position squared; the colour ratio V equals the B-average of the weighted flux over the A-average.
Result 1.1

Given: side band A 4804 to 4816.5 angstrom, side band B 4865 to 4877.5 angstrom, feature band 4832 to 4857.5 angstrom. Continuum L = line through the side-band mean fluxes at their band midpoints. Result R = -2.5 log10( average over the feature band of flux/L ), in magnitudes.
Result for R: -0.04 mag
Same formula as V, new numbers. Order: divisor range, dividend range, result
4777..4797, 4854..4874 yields 0.92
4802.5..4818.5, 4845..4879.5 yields 0.94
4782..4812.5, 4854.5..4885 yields 0.95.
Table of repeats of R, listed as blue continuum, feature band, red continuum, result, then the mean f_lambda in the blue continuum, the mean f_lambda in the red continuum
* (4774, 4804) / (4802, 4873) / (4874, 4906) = 0.012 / 34.6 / 33.4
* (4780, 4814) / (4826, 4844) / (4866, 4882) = -0.023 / 34.5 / 32.7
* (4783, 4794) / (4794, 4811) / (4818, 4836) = -0.024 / 33.6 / 34.8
